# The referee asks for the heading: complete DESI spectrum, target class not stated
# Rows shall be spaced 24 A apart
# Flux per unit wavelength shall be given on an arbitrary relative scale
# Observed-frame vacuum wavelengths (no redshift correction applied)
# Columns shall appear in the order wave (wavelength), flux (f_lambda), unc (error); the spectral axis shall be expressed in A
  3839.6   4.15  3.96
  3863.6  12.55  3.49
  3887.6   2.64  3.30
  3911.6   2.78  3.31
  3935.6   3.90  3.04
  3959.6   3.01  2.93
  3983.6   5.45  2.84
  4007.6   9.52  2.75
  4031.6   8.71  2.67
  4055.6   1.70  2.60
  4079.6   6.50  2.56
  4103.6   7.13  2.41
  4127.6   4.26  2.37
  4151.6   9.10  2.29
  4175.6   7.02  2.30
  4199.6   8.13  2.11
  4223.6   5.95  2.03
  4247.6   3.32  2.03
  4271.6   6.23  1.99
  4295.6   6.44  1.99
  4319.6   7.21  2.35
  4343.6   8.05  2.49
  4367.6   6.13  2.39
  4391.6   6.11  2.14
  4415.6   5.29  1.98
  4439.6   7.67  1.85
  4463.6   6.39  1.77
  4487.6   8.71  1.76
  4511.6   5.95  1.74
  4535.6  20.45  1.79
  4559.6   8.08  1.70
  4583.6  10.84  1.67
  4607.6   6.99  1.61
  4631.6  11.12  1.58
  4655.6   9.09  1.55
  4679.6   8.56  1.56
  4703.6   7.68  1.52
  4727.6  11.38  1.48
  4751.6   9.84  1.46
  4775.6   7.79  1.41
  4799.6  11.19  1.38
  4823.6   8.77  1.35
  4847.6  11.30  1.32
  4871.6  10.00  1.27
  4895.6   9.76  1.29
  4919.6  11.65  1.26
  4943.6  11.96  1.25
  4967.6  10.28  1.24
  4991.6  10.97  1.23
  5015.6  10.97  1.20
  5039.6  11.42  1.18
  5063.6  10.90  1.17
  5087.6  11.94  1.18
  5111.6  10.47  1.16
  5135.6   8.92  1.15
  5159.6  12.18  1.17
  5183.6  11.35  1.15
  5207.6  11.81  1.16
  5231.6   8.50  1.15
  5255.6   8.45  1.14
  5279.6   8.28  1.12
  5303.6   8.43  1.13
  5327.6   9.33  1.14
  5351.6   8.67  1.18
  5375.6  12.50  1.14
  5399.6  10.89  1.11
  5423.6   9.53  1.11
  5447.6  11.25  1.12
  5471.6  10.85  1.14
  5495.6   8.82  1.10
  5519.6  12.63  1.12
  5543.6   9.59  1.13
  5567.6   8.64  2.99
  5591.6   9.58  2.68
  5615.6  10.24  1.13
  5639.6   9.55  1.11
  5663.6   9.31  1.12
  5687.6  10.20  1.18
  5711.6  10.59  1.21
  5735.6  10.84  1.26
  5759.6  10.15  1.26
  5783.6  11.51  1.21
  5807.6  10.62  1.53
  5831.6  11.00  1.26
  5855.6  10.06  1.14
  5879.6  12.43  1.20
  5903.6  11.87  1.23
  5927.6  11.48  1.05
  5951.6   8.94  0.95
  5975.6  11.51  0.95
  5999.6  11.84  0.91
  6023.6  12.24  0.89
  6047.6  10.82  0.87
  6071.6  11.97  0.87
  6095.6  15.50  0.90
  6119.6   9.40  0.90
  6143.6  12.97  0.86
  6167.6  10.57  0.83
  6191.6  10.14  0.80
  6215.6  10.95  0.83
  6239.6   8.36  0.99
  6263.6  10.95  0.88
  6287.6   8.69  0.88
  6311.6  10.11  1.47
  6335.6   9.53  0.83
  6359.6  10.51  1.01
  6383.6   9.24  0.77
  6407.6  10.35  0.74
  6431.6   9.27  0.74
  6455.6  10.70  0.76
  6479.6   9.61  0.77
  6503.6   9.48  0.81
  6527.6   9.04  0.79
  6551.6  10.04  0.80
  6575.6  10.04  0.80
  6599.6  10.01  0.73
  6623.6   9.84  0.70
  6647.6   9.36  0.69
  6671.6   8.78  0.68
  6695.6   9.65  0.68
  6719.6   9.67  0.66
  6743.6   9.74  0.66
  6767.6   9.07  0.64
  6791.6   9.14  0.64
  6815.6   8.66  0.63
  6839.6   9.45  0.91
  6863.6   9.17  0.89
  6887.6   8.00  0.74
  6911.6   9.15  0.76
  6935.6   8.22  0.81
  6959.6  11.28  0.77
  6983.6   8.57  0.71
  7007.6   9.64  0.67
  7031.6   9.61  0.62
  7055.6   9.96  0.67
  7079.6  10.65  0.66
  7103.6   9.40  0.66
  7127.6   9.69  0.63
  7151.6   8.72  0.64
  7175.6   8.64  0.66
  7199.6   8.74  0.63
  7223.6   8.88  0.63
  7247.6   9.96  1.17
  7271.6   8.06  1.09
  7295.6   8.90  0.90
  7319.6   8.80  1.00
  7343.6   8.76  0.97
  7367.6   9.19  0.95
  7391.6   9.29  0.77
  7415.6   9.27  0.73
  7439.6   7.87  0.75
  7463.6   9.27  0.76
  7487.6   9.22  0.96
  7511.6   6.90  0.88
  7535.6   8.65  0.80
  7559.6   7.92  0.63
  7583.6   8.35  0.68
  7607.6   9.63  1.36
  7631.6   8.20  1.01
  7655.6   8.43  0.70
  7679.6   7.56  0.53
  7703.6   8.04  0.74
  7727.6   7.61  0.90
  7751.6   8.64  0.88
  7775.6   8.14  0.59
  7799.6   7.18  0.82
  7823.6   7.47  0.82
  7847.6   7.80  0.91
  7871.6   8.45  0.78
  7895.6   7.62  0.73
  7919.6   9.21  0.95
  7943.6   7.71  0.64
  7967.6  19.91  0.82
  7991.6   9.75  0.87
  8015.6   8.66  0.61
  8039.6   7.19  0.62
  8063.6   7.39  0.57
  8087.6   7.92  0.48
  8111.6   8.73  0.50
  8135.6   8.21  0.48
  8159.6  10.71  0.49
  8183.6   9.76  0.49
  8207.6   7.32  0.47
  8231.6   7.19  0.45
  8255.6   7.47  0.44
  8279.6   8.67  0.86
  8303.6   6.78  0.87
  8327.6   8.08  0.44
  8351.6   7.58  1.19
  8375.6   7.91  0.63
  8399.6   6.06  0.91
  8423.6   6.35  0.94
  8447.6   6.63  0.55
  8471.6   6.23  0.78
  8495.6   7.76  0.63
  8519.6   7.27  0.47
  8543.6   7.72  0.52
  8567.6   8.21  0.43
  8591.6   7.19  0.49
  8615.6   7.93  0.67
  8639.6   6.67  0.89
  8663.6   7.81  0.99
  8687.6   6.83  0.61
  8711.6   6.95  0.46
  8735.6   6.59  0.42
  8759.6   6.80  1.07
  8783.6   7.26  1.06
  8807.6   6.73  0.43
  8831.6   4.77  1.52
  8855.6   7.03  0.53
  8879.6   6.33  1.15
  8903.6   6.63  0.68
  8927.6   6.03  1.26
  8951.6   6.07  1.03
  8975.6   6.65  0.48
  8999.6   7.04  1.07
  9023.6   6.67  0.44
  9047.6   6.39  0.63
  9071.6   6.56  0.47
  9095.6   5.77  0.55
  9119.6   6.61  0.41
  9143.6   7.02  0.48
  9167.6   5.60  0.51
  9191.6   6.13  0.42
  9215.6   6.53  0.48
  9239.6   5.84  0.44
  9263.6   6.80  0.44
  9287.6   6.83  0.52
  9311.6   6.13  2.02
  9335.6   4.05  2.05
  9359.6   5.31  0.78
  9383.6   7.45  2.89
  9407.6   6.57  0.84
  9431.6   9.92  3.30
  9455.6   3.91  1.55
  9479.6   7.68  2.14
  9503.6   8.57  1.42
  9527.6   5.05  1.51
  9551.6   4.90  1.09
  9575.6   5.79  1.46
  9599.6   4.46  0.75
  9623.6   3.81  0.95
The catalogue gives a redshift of 0.22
